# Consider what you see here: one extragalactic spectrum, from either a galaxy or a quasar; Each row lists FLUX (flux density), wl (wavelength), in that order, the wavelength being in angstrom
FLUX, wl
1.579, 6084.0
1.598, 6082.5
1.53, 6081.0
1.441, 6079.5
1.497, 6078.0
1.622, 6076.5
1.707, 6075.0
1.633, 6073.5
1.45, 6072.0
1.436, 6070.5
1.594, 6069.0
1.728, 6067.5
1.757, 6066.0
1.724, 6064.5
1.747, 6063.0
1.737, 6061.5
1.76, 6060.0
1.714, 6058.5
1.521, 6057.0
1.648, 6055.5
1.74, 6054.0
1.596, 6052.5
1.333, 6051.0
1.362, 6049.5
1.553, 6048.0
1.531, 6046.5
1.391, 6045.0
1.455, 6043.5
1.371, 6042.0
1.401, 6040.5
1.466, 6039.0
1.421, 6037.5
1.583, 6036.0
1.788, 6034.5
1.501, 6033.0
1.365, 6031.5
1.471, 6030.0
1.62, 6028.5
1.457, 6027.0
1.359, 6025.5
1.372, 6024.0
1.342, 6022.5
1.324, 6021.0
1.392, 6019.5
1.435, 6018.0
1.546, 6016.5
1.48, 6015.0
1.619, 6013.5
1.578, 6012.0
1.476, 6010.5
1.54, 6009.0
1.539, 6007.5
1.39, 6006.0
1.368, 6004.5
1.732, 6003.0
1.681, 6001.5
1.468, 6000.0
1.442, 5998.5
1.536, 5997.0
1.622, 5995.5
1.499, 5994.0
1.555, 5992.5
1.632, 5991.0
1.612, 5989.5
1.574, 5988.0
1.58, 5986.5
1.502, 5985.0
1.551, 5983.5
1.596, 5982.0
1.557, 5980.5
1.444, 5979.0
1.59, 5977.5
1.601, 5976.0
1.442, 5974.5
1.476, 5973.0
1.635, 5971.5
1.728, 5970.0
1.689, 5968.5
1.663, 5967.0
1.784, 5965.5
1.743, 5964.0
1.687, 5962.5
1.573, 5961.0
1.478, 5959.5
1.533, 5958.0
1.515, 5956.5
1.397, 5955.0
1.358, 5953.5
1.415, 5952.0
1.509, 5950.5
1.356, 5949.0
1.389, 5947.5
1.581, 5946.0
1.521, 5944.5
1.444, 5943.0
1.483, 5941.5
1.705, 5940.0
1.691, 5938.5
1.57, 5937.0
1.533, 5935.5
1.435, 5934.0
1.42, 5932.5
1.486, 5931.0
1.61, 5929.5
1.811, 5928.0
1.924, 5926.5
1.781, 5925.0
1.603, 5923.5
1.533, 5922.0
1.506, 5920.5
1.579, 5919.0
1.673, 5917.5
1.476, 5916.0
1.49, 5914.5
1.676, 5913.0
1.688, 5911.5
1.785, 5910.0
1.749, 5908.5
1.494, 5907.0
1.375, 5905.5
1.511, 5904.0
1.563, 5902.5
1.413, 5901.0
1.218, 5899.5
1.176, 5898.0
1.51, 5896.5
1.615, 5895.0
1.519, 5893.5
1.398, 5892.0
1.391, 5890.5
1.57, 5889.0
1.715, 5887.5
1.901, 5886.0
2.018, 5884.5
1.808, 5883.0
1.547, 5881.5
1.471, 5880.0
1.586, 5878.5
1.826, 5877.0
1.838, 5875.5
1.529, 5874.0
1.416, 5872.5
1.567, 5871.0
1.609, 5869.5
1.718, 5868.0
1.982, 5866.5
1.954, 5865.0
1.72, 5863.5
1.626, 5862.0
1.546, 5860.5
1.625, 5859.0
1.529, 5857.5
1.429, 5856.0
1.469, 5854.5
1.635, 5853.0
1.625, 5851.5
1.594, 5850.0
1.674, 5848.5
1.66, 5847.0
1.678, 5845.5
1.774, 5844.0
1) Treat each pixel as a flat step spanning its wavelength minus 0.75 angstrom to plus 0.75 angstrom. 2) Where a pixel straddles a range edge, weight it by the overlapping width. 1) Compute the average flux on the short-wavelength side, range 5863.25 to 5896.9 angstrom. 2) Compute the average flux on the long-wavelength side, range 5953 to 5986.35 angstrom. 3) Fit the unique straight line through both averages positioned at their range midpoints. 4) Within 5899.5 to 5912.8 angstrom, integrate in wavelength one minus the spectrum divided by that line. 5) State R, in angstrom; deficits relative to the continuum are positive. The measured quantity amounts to 0.6 angstrom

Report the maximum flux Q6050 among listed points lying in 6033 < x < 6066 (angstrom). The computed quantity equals 1.788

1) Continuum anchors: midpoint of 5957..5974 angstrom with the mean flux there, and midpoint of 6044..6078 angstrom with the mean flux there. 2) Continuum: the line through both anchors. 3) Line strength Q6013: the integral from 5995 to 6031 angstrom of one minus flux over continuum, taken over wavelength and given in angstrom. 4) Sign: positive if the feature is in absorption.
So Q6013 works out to 2.8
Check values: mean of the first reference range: 1.63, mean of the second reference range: 1.6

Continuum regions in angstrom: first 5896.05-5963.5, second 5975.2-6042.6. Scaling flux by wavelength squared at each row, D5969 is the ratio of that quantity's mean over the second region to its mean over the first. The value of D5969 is 1.01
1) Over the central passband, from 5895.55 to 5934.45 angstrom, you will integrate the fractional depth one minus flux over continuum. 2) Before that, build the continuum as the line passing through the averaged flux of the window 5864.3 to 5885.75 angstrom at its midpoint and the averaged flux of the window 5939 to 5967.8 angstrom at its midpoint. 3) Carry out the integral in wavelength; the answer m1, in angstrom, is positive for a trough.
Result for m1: 1.5 angstrom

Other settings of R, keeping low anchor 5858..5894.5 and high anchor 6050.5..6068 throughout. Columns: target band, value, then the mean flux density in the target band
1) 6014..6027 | 2.0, 1.41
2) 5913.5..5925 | 0.6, 1.57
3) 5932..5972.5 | 2.8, 1.55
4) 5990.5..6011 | 1.6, 1.53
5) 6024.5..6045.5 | 2.5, 1.47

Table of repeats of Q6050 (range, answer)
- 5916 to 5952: 1.924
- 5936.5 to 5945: 1.705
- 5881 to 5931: 2.018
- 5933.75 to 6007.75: 1.784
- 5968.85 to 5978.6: 1.728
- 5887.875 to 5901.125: 1.615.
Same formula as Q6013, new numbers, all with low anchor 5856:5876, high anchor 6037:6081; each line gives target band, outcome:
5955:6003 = 0.7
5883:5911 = 1.4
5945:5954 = 1.0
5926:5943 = 0.3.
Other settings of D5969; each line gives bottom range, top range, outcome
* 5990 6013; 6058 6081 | 1.08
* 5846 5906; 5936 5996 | 1.00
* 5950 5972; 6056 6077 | 1.08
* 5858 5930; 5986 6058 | 0.97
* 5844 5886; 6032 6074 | 1.01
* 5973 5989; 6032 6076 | 1.05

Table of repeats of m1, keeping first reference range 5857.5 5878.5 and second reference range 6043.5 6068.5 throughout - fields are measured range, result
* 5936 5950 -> 1.1 angstrom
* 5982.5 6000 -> 0.9 angstrom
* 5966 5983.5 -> 0.6 angstrom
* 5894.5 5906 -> 1.7 angstrom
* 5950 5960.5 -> 1.2 angstrom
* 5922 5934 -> 0.1 angstrom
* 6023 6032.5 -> 1.1 angstrom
